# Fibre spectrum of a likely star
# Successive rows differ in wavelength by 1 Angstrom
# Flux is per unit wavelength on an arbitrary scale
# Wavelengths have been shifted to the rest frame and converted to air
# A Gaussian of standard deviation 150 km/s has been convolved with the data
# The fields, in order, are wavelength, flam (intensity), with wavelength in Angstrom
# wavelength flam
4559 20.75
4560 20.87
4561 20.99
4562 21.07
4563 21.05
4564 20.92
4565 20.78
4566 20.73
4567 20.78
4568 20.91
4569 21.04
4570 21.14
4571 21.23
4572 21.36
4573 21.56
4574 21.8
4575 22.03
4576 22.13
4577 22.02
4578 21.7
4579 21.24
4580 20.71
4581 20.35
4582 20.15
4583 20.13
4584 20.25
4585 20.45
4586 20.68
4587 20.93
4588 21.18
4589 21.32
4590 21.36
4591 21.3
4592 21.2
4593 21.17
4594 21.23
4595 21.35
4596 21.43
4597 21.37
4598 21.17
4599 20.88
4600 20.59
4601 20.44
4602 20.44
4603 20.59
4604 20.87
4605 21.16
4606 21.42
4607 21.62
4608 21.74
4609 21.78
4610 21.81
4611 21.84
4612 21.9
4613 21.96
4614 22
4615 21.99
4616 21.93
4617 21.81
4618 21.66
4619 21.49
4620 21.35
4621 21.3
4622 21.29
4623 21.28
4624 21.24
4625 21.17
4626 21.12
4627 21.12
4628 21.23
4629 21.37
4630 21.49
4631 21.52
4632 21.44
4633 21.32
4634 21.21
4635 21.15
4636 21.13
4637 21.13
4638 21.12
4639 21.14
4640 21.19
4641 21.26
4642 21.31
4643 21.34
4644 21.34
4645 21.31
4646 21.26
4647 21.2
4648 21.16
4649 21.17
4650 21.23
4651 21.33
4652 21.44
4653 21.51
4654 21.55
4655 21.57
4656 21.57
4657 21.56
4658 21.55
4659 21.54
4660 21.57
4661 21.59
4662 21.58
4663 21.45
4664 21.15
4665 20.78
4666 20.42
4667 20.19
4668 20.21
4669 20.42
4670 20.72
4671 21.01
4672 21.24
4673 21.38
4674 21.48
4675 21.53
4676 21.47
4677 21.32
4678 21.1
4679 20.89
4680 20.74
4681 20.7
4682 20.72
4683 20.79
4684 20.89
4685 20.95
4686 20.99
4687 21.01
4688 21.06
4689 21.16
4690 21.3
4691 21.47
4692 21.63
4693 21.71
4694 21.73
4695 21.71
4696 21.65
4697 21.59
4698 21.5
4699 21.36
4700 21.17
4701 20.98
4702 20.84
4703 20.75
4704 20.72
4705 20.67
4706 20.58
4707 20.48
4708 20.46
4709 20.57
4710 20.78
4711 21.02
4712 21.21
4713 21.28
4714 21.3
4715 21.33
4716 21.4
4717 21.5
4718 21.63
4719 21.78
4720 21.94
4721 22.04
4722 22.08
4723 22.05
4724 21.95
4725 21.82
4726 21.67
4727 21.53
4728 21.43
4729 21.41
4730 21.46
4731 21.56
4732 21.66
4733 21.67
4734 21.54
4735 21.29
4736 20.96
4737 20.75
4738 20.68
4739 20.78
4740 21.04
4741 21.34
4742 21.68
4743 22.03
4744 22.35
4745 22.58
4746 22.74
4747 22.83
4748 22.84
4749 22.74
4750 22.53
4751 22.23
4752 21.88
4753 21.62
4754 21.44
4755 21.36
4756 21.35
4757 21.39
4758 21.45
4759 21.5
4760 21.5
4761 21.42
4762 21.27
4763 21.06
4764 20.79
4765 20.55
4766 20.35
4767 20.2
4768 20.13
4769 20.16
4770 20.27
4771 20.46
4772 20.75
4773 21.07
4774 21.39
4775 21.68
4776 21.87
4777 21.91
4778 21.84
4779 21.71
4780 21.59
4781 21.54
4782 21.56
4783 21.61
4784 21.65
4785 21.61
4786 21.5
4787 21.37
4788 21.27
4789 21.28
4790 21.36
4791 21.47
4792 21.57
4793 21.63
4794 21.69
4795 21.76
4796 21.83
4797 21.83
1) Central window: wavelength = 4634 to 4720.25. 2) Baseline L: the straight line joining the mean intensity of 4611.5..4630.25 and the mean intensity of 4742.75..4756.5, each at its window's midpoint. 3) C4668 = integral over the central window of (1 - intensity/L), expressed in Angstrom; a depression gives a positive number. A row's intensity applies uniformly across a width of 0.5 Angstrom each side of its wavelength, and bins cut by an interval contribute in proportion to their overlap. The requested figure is 2.5 Angstrom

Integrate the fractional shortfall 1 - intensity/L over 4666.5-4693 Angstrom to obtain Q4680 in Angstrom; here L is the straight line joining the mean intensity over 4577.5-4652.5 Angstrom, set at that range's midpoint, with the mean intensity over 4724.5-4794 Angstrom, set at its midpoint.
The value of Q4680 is 0.4 Angstrom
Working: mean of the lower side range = 21.2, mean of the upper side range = 21.5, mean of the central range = 21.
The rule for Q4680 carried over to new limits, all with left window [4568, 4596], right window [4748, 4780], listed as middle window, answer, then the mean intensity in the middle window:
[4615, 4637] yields -0.2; 21.4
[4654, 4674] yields 0.1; 21.2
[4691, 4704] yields -0.1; 21.4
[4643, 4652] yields 0.0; 21.3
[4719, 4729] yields -0.2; 21.8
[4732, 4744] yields 0.0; 21.3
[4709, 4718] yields 0.0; 21.2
